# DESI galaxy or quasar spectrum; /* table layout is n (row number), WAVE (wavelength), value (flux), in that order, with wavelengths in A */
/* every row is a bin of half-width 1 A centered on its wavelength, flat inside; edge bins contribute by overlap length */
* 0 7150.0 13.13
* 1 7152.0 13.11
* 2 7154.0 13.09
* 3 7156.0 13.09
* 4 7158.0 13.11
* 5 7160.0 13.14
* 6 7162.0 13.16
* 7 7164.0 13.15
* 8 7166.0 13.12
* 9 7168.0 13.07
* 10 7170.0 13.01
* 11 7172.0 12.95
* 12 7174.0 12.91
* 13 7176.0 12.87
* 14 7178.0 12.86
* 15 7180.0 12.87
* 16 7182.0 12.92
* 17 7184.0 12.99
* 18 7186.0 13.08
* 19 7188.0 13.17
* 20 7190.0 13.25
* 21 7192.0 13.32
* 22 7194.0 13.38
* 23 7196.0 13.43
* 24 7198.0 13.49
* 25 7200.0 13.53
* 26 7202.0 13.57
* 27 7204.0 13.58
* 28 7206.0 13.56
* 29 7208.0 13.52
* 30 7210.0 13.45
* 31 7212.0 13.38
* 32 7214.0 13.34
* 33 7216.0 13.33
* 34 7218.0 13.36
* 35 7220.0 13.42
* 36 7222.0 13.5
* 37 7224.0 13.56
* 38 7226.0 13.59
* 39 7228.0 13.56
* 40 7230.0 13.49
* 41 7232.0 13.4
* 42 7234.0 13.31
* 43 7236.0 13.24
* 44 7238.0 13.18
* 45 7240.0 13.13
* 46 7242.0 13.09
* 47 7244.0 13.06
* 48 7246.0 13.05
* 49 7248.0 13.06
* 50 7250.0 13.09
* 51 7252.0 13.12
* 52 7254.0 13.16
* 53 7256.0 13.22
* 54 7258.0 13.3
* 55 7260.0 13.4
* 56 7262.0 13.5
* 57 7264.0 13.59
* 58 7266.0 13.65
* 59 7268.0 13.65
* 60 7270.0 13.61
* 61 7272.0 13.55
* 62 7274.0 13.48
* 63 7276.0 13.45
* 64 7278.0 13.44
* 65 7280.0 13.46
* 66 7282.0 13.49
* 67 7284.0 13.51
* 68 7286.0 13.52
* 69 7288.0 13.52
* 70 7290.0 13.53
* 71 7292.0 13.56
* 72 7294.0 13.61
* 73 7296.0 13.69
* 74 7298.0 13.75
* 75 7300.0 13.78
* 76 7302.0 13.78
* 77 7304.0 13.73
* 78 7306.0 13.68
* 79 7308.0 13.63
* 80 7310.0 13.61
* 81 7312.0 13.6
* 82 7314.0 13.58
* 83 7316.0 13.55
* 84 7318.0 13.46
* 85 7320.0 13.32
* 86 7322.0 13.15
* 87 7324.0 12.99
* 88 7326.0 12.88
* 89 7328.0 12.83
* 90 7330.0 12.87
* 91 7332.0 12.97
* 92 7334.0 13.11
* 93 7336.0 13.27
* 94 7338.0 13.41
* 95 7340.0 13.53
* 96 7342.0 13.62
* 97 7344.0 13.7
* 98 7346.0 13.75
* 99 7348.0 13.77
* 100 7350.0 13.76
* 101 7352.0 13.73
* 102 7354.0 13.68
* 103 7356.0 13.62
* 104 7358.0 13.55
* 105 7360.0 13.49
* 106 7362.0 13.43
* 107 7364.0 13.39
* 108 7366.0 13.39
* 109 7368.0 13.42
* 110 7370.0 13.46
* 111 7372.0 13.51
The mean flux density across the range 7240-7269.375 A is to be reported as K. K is 13.3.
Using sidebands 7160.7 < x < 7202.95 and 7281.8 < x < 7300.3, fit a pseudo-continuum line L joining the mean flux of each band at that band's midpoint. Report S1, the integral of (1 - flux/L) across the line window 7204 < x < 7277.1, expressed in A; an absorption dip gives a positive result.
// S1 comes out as 0.1 A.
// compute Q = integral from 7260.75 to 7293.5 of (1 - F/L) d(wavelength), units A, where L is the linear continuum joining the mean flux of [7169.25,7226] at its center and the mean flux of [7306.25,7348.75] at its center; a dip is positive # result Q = -0.5 A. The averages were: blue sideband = 13.3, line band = 13.5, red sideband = 13.4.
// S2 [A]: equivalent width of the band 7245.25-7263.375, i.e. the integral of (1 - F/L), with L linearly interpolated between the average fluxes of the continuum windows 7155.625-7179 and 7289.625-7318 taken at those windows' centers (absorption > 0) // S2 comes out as 0.3 A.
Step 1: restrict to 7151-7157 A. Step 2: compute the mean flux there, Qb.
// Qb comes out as 13.1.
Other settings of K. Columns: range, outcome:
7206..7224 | 13.4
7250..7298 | 13.5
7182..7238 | 13.4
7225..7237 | 13.4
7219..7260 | 13.3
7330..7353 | 13.5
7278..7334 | 13.4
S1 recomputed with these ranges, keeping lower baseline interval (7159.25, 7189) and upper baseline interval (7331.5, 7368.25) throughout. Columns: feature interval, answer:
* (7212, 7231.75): -0.5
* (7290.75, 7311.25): -0.5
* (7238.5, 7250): 0.1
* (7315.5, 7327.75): 0.2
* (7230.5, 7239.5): -0.1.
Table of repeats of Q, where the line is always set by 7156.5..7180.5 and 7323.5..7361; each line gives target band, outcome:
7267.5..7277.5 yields -0.2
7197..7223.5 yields -0.7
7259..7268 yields -0.2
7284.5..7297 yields -0.3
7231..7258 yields 0.0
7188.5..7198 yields -0.2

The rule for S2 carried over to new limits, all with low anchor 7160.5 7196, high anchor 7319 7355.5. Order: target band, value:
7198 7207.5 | -0.3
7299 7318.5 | -0.5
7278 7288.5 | -0.2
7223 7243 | -0.3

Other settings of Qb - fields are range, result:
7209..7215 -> 13.4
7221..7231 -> 13.5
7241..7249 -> 13.1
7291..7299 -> 13.7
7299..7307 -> 13.7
